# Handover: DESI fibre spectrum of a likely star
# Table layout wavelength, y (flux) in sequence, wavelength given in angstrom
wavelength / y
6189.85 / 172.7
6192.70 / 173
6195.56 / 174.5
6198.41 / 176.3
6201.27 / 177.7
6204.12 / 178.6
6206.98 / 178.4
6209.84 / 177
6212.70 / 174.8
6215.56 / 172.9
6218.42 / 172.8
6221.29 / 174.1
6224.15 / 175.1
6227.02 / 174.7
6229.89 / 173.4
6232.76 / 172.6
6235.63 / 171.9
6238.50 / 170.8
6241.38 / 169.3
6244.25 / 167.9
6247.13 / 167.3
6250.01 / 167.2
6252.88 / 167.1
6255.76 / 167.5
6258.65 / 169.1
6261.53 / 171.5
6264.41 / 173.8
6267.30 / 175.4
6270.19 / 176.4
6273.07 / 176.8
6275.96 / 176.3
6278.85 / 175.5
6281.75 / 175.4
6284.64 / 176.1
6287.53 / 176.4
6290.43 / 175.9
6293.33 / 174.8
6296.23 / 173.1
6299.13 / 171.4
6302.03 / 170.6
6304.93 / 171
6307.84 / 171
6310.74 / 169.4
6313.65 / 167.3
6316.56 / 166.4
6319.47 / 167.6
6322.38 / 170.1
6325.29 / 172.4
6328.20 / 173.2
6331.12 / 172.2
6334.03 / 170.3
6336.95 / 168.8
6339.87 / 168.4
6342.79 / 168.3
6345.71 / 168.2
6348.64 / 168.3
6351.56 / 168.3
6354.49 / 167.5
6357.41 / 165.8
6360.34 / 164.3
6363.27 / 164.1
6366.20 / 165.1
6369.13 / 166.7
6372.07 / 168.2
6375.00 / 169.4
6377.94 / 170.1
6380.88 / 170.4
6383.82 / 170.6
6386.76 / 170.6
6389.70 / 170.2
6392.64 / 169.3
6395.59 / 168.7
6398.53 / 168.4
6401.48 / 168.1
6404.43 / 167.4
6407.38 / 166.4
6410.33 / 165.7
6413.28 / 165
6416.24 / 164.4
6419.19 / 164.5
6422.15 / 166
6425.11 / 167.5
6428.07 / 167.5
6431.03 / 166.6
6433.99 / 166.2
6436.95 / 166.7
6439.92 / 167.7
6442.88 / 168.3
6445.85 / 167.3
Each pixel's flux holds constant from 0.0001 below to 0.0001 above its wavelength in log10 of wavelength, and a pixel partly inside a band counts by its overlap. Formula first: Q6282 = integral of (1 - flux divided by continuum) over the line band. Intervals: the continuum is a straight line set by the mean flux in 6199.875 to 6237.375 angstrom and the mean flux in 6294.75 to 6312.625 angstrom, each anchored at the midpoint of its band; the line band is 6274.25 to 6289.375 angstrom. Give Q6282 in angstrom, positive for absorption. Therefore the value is -0.3 angstrom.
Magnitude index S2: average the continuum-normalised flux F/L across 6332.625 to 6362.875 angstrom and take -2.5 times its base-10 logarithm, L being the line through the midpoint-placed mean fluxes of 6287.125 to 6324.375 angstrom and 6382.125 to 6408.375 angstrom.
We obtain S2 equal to 0.02 mag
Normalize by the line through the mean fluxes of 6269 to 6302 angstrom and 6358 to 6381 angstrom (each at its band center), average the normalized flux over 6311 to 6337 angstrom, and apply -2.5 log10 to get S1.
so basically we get 0.01 mag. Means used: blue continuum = 175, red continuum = 167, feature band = 170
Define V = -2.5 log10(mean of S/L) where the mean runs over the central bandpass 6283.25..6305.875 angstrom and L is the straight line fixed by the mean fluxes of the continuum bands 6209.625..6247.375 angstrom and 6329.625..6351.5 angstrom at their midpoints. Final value -0.02 mag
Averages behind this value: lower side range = 172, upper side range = 169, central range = 174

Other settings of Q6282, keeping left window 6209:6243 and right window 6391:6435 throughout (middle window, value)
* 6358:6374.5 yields 0.2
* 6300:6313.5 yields 0.0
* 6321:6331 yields -0.1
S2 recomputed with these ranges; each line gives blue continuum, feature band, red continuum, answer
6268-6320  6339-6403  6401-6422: 0.001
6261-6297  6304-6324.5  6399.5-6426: 0.025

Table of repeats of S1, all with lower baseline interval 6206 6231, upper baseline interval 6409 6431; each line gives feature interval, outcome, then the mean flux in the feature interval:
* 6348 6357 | 0.006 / 168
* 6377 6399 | -0.017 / 170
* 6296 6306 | -0.002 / 171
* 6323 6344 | -0.006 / 171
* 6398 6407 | -0.007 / 168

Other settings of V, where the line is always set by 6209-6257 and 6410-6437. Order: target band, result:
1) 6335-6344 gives 0.00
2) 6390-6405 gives -0.01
